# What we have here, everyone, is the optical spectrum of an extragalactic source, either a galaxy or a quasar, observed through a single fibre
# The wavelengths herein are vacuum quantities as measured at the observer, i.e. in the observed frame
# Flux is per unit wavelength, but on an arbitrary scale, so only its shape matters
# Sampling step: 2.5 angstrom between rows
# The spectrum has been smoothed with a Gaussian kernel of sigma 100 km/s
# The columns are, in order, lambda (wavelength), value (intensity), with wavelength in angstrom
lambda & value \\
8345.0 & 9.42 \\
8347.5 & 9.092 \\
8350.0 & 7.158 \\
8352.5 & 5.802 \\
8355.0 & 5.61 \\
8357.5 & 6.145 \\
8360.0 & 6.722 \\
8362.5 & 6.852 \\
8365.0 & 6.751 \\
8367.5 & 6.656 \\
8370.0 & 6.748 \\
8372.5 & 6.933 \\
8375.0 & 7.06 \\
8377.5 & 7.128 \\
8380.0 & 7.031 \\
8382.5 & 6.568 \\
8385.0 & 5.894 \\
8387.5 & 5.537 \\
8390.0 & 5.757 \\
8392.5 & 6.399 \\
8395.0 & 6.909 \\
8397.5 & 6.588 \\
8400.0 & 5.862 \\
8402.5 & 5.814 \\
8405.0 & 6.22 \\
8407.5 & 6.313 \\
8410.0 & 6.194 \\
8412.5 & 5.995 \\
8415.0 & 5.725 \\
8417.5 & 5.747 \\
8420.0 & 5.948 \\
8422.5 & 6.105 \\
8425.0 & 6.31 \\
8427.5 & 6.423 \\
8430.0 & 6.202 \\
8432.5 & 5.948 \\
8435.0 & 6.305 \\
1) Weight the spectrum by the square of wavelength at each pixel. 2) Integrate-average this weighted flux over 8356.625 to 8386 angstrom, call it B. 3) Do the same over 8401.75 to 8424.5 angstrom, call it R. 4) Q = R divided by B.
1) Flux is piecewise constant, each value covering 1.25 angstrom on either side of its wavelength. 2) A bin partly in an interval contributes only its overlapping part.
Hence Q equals 0.90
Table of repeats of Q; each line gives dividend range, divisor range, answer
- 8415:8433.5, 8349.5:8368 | 0.96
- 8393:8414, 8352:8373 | 0.97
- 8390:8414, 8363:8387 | 0.93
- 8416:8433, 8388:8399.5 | 0.97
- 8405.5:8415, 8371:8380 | 0.88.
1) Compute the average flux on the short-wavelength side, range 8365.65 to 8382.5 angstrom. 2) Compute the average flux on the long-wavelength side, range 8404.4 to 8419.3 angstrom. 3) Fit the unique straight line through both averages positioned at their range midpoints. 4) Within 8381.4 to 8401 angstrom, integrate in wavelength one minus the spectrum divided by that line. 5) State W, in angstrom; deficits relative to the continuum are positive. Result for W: 0.9 angstrom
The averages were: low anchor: 6.89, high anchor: 6.02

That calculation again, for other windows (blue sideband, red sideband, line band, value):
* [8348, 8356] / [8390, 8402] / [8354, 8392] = -0.52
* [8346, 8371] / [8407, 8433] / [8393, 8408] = 0.03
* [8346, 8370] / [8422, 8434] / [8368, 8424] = 1.50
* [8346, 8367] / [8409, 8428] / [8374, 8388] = -0.17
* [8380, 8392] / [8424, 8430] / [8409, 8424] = 0.75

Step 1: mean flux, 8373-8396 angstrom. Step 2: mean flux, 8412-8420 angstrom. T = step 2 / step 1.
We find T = 0.90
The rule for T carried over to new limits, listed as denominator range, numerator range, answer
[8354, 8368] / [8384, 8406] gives 0.95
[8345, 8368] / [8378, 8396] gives 0.92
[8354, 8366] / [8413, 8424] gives 0.92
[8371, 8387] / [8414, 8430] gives 0.90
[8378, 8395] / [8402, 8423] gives 0.96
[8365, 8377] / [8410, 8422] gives 0.86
